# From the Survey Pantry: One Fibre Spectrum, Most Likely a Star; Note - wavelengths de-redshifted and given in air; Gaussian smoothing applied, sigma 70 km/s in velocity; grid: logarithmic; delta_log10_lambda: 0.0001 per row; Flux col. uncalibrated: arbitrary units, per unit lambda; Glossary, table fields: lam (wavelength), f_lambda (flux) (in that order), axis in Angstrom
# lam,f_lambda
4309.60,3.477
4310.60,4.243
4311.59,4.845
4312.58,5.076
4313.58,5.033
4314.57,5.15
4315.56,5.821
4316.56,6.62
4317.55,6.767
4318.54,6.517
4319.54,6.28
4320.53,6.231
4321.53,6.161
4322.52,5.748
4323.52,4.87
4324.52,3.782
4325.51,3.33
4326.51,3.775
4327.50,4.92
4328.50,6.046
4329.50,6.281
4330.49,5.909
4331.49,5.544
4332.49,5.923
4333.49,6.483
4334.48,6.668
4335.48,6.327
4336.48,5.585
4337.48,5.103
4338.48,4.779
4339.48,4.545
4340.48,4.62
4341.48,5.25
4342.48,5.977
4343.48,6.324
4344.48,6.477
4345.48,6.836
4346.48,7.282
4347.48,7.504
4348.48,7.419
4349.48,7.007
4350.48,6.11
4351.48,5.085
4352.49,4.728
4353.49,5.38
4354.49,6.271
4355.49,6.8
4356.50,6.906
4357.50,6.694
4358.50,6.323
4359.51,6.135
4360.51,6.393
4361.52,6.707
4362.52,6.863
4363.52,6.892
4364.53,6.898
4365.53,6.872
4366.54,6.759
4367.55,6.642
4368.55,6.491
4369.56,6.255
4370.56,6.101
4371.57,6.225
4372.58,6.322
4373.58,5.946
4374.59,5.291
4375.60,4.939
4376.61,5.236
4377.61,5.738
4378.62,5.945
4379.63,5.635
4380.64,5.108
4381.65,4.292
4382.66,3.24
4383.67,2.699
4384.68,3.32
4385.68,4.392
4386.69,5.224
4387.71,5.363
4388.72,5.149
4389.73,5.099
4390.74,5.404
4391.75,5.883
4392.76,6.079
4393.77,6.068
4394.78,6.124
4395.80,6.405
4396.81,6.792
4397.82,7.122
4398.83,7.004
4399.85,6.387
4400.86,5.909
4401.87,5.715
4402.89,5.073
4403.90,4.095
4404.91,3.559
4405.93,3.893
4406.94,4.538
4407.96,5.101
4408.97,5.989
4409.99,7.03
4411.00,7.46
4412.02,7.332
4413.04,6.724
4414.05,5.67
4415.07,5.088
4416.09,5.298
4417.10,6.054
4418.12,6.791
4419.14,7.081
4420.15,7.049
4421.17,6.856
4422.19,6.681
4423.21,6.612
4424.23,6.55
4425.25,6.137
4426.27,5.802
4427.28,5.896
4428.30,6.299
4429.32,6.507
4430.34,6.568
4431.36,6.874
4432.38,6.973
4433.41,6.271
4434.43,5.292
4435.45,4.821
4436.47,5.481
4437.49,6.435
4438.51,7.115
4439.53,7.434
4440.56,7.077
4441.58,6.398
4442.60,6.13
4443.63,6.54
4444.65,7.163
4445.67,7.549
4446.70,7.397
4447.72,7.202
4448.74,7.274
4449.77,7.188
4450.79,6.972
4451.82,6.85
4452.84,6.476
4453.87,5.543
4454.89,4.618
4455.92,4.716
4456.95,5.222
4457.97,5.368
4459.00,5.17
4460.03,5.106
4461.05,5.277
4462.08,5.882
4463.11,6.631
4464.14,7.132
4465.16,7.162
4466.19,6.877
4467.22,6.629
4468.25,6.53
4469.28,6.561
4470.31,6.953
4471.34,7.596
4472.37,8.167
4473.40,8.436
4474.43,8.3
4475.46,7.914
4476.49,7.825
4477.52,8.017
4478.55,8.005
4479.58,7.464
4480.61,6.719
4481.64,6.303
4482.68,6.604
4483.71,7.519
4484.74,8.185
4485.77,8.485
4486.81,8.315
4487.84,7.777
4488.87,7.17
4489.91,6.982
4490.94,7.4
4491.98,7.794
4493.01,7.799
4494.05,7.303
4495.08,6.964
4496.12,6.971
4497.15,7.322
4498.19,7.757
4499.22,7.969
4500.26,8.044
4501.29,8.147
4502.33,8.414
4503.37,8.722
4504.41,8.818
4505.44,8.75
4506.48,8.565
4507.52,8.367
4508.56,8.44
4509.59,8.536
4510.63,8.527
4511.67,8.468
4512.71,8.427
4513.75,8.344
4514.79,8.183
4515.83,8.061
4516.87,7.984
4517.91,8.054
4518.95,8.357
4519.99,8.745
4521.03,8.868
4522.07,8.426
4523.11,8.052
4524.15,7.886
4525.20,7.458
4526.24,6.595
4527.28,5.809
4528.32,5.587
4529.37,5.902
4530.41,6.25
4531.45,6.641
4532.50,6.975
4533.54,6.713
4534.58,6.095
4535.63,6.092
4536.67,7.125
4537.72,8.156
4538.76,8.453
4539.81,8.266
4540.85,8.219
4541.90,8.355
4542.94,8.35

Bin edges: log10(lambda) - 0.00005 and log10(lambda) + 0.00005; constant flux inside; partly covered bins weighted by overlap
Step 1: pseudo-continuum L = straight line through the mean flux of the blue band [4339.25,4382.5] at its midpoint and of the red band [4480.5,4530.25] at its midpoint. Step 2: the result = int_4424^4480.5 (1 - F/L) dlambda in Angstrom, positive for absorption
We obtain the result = 4.4 Angstrom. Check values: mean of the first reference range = 6.11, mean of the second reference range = 7.79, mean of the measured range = 6.62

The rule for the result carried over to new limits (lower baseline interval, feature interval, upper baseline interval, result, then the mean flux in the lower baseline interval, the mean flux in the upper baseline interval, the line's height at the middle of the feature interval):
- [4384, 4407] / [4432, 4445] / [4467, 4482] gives 0.3 Angstrom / 5.42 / 7.46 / 6.53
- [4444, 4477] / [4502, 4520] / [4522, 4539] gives -4.2 Angstrom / 6.68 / 6.89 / 6.83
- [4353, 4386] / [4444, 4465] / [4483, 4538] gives 2.1 Angstrom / 5.82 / 7.7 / 6.95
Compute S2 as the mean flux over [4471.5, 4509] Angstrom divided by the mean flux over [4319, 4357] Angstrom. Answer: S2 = 1.3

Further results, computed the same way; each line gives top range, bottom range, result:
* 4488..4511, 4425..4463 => 1.27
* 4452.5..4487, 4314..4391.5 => 1.18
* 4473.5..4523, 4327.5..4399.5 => 1.35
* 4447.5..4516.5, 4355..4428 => 1.25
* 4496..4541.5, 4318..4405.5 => 1.35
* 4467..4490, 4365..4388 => 1.39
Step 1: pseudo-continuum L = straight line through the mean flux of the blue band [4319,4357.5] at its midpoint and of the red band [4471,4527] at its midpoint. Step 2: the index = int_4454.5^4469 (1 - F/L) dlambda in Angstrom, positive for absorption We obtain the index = 3.0 Angstrom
